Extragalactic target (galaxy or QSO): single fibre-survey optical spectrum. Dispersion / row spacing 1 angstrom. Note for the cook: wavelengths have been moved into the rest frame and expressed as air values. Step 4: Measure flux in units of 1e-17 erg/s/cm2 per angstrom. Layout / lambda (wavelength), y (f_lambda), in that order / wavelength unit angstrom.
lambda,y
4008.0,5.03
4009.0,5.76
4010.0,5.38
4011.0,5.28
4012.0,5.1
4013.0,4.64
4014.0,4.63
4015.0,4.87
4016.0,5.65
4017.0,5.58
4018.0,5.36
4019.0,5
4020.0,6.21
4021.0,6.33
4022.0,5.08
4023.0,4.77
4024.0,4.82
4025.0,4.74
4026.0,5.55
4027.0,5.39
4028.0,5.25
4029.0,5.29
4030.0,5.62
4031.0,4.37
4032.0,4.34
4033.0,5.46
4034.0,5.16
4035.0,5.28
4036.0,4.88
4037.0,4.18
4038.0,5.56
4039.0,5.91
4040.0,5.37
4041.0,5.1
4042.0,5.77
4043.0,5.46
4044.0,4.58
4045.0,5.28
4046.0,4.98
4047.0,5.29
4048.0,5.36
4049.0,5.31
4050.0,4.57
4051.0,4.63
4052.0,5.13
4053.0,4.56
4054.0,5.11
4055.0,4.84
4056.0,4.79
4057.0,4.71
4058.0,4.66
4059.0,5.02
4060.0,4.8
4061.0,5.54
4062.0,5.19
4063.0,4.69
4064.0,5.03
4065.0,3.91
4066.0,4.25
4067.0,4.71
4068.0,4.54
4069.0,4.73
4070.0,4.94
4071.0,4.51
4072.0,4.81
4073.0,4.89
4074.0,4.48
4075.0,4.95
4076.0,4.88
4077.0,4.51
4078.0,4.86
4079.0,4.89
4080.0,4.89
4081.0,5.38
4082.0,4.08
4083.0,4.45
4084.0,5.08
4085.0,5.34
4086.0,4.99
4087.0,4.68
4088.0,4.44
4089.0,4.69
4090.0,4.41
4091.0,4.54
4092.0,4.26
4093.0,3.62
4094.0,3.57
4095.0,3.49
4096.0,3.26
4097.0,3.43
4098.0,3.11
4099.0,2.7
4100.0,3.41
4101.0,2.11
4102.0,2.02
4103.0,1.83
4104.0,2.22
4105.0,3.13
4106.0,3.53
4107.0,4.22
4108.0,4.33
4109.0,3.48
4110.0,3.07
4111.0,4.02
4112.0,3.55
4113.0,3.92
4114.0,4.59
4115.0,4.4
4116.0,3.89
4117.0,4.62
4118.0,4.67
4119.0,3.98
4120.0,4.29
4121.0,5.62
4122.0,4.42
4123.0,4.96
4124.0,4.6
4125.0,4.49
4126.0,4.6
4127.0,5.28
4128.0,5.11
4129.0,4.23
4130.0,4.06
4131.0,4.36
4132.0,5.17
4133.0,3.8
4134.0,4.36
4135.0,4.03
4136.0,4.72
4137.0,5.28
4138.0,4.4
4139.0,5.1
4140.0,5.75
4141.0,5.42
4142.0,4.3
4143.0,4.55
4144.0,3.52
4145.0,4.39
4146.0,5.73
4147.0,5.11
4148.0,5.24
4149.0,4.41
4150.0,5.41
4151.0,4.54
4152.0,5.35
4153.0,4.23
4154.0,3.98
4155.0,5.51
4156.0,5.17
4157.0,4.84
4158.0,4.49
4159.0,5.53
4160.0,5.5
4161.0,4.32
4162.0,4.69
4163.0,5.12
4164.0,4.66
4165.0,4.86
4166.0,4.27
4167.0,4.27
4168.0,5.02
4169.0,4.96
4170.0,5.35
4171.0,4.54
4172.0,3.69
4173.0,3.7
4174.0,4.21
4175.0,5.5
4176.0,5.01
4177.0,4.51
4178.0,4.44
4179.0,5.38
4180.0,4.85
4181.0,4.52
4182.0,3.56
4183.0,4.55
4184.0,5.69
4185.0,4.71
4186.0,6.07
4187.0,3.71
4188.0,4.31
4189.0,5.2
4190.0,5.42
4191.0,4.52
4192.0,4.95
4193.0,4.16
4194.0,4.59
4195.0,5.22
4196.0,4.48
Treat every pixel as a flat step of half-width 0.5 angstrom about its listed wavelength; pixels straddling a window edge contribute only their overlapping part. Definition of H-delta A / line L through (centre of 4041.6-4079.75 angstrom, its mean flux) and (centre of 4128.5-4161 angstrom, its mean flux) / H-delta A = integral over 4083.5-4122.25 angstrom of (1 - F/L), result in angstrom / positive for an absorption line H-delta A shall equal 7.6 angstrom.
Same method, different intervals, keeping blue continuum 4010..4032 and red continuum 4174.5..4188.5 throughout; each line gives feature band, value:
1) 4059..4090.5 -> 1.8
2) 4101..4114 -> 4.4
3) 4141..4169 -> 0.3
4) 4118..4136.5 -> 1.3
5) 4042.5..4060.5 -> 0.6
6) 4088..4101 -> 3.5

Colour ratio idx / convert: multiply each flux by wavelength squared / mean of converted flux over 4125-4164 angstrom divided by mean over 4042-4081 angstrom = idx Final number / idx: 1.0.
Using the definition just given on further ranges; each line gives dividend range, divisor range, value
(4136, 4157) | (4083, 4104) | 1.34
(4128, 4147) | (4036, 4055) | 0.95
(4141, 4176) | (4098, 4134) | 1.22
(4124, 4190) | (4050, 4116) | 1.15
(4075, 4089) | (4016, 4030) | 0.92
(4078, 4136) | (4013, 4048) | 0.82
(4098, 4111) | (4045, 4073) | 0.64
